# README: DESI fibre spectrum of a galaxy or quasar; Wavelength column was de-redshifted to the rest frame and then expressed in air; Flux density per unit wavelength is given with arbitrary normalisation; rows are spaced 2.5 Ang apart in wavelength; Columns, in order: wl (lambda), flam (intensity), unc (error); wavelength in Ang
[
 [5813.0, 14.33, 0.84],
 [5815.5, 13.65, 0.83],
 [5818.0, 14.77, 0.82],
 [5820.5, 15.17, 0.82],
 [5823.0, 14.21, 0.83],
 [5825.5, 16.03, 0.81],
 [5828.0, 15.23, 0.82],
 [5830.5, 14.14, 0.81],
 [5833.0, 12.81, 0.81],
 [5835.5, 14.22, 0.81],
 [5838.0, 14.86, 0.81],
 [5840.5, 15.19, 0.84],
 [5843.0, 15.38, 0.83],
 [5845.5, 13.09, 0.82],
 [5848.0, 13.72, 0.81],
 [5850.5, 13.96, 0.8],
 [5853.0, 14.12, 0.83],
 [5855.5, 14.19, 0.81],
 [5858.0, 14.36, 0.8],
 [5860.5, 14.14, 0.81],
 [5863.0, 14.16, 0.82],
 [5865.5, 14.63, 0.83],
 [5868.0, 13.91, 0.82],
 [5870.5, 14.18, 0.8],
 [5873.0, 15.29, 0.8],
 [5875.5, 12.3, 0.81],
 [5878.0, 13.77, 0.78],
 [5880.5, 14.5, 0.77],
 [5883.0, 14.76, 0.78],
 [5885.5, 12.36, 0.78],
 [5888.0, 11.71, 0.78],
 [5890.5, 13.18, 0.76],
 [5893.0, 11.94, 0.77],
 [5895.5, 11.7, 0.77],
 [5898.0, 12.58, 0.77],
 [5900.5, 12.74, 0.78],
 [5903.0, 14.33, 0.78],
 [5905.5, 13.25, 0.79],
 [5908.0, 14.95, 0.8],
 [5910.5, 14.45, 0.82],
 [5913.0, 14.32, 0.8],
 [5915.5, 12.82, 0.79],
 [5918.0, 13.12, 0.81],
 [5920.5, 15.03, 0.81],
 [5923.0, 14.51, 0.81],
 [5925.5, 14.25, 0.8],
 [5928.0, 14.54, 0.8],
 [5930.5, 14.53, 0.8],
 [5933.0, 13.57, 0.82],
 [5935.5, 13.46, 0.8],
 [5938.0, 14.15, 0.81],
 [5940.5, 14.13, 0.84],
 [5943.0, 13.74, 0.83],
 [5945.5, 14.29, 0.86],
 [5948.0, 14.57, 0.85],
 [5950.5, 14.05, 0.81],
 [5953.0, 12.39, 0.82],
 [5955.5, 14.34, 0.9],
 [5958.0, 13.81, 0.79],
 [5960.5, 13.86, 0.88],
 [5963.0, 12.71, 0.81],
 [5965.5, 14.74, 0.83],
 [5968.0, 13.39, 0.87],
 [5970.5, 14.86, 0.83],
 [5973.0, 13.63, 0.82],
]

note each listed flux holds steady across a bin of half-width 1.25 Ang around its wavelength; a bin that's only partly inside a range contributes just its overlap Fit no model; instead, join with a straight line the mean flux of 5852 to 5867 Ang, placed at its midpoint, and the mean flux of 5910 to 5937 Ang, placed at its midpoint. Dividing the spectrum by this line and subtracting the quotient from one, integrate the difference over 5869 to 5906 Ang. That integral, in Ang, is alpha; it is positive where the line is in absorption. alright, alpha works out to 2.42 Ang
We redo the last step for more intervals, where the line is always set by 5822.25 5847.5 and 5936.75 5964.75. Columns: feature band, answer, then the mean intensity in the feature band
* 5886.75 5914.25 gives 1.80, 13.2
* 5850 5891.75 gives 1.29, 13.9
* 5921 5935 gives -0.31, 14.3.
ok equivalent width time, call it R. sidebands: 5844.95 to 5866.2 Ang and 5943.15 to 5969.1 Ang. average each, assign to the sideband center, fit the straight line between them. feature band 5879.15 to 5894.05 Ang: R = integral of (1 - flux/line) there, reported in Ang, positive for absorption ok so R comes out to 0.9 Ang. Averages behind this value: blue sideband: 14.1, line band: 13.1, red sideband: 13.8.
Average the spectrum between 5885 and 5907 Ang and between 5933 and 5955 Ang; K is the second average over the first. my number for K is 1.09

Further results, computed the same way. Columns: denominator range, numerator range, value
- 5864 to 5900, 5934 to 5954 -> 1.04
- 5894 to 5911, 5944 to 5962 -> 1.04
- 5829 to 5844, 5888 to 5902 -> 0.86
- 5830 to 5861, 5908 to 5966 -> 0.99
